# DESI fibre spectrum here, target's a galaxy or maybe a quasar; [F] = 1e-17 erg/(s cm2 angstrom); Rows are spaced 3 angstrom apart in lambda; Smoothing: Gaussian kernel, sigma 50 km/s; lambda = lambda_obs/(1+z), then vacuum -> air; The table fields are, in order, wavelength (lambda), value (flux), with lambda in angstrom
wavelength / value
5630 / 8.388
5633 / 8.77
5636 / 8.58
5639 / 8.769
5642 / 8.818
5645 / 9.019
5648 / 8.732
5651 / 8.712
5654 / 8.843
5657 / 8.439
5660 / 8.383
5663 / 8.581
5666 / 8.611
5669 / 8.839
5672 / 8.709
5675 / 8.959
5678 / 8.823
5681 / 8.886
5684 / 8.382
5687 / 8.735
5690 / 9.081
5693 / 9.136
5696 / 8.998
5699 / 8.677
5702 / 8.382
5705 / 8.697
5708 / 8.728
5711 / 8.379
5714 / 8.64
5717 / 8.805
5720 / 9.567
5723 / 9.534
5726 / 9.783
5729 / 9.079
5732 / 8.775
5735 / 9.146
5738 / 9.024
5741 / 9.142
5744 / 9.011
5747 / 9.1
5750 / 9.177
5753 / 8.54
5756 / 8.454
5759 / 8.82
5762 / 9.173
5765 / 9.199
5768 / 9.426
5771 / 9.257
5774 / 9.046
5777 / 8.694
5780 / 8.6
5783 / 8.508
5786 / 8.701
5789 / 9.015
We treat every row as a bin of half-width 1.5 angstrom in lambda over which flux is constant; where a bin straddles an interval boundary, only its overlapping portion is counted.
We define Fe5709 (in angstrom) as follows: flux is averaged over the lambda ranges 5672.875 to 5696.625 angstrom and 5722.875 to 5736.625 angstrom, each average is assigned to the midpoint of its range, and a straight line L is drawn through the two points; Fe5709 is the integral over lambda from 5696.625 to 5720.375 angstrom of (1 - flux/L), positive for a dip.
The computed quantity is 0.9 angstrom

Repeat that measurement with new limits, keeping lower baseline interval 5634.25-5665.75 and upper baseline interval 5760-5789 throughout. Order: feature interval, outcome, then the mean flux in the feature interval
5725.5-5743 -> -0.5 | 9.12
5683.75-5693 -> -0.1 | 8.85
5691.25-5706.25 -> 0.0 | 8.78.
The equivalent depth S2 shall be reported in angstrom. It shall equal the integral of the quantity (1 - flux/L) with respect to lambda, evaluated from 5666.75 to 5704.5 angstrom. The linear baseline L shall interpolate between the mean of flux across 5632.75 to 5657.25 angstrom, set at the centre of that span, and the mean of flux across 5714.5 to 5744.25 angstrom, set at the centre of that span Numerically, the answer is 0.7 angstrom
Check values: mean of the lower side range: 8.76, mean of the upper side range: 9.18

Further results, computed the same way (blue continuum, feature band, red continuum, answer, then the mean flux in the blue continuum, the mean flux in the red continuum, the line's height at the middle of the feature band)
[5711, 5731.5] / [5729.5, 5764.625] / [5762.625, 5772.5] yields 1.0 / 9.15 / 9.28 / 9.22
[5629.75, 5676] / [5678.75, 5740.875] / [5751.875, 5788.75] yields -1.0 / 8.7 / 8.88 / 8.79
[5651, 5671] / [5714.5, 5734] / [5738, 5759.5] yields -0.9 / 8.63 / 8.9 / 8.83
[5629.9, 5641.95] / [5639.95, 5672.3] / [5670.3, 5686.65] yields 0.0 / 8.68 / 8.75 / 8.71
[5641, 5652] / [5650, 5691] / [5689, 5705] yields 0.6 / 8.83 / 8.83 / 8.83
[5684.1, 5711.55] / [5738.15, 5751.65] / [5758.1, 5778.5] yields -0.2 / 8.75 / 9.1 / 8.98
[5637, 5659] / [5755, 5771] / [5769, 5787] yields -0.4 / 8.75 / 8.82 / 8.81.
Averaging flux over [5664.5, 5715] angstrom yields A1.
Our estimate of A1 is 8.75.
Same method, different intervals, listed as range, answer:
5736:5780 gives 8.99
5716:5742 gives 9.22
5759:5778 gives 9.12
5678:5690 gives 8.74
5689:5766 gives 8.96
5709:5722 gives 8.87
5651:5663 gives 8.58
